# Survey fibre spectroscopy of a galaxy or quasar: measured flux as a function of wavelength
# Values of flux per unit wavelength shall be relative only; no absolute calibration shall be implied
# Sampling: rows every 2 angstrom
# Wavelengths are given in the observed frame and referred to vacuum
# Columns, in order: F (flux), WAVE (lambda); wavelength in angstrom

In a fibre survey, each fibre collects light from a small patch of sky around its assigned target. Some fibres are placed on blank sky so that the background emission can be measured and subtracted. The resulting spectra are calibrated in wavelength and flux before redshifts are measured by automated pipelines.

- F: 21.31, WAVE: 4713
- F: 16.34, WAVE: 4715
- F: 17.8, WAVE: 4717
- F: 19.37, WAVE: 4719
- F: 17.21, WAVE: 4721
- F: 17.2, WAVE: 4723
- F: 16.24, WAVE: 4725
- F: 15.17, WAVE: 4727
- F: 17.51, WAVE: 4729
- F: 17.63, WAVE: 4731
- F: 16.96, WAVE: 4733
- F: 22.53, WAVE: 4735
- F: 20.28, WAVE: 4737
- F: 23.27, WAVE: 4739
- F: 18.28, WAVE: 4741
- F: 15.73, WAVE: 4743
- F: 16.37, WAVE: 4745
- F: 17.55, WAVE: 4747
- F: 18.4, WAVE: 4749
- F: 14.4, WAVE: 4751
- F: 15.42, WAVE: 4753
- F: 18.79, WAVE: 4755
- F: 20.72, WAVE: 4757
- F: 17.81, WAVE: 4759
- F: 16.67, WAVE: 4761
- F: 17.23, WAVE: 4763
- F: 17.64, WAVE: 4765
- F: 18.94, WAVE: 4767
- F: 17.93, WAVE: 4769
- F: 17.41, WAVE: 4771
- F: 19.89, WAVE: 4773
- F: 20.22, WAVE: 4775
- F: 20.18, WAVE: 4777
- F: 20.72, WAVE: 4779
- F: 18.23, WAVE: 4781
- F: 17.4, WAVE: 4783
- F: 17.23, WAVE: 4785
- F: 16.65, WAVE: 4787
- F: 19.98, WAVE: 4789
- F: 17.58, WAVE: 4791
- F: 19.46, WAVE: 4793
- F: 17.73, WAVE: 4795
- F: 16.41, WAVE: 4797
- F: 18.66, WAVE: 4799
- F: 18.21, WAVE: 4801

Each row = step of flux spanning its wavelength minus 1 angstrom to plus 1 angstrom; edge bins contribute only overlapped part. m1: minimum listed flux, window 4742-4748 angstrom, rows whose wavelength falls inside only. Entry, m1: 15.73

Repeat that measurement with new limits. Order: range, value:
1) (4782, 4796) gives 16.65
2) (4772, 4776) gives 19.89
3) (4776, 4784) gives 17.4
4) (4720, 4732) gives 15.17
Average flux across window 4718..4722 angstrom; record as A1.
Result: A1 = 18.3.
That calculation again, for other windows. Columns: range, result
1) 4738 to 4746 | 18.4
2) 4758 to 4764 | 17.2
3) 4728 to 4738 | 19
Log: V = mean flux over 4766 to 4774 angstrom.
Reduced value 18.5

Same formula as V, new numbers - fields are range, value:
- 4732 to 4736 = 19.7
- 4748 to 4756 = 16.8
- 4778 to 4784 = 18.8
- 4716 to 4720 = 18.6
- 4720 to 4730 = 16.7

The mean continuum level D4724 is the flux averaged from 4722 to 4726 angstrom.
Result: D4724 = 16.7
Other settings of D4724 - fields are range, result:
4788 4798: 18.2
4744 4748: 17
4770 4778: 19.4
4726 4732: 16.8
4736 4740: 21.8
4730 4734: 17.3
